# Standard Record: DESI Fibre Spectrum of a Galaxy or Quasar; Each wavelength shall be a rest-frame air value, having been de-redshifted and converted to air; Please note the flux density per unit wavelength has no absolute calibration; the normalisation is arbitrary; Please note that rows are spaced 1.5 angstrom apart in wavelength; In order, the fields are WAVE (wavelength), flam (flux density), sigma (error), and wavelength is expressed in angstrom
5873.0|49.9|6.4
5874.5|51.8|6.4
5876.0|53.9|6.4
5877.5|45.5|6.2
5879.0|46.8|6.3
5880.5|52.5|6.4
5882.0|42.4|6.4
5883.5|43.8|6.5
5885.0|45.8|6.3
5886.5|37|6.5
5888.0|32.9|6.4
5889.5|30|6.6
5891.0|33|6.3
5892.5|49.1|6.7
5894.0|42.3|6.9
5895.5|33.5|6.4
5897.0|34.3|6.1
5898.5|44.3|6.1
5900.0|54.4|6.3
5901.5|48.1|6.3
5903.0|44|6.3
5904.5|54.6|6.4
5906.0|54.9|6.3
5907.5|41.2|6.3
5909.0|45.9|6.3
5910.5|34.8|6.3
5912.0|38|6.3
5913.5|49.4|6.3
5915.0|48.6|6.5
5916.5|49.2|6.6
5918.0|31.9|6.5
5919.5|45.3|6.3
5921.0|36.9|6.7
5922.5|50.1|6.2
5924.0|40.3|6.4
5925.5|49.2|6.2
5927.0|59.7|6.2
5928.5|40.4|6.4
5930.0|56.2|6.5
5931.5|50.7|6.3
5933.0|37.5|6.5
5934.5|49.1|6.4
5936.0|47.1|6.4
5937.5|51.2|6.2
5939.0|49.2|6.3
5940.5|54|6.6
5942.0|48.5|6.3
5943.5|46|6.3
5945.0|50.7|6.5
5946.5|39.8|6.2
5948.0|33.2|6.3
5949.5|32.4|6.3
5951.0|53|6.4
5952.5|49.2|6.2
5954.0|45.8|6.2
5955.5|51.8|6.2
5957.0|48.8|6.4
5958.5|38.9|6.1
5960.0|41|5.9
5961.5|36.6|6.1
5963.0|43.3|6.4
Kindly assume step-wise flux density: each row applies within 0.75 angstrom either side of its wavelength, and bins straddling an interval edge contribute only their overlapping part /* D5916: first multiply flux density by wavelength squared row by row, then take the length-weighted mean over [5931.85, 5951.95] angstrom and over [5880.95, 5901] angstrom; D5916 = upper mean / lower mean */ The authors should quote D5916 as 1.15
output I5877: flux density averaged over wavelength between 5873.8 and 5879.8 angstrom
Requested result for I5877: 49.5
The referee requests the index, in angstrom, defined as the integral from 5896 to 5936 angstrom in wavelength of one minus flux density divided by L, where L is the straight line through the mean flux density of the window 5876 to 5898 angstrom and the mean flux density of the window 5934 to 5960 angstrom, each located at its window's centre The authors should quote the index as -1.9 angstrom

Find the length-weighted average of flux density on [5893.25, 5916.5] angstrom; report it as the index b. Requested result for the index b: 44.7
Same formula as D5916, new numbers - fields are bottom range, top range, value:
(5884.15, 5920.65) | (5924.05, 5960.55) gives 1.11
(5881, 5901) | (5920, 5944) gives 1.20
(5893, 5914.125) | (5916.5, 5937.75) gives 1.05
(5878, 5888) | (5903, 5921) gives 1.03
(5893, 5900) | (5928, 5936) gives 1.17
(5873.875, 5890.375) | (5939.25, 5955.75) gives 1.07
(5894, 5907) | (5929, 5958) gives 1.04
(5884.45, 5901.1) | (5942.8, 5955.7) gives 1.14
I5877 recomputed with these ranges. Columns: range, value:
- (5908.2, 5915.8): 43.4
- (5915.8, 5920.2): 42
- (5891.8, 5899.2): 40.6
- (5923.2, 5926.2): 44.8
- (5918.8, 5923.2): 44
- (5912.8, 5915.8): 49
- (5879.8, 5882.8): 47.3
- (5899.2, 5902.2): 51.2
